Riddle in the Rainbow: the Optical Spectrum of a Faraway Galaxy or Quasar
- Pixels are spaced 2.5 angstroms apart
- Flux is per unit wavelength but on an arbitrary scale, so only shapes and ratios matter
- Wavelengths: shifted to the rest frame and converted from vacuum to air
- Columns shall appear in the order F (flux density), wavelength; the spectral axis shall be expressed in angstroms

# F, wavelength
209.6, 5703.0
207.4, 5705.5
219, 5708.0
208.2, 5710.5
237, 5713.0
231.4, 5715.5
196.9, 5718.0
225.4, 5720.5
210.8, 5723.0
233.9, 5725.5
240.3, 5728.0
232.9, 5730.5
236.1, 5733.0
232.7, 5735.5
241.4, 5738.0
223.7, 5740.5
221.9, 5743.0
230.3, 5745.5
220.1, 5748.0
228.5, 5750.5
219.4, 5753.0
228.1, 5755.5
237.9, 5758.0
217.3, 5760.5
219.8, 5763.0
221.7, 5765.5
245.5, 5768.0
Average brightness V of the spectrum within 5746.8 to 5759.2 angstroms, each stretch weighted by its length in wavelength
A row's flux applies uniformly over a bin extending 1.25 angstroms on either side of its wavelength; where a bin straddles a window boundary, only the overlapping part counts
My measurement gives 227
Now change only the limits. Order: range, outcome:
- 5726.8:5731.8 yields 237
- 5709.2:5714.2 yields 222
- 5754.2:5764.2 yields 226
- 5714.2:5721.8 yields 218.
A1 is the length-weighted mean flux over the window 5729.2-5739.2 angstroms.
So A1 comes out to 236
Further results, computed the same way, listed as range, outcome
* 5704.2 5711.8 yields 212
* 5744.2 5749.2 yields 225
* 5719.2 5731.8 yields 229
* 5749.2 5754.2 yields 224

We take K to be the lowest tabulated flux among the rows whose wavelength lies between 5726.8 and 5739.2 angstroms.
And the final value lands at 232.7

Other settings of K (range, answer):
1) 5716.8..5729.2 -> 196.9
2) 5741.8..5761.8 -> 217.3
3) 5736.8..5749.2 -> 220.1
